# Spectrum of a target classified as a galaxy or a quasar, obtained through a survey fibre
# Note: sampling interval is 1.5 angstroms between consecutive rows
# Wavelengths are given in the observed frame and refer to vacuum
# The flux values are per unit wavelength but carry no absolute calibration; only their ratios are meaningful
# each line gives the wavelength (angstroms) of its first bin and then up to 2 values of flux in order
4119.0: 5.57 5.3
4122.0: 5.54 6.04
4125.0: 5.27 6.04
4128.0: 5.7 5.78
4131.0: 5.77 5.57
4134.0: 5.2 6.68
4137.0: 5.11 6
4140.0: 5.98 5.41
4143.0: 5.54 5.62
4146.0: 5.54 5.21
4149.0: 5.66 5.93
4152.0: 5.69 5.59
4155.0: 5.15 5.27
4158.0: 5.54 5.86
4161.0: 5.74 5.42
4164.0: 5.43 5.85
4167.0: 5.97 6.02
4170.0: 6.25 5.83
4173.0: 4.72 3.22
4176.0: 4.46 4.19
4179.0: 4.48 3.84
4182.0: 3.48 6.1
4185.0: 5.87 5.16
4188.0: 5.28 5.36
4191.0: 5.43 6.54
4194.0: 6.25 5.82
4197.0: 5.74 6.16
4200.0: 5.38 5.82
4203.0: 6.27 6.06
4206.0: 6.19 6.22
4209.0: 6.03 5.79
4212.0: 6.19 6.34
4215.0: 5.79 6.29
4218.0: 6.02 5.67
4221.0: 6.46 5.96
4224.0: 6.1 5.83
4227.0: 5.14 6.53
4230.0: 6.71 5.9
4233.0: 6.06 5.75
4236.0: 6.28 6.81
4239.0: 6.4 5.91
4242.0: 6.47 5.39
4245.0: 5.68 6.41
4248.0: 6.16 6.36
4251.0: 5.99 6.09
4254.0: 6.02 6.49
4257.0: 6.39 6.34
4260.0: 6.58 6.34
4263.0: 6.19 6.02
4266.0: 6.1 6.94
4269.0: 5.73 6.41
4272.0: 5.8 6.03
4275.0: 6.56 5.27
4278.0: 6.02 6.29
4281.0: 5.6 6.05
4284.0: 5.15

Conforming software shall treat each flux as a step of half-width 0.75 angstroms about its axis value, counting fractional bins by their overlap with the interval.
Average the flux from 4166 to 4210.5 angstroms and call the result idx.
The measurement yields 5.46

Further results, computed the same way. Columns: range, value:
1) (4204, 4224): 6.08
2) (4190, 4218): 6.01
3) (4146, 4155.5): 5.55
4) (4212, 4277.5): 6.13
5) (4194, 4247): 6.05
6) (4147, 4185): 5.25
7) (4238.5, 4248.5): 6.05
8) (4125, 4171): 5.68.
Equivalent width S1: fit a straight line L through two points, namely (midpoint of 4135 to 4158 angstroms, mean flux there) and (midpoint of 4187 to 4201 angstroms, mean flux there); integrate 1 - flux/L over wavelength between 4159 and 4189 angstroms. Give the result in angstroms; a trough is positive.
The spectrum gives 2.9 angstroms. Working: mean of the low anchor 5.61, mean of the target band 5.15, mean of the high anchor 5.76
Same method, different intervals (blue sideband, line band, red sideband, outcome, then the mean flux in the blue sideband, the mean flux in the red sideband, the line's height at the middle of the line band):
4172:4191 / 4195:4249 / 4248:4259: -4.8 angstroms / 4.72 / 6.23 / 5.57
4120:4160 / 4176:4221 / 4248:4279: 2.0 angstroms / 5.63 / 6.18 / 5.89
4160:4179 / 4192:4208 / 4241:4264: -1.3 angstroms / 5.24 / 6.19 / 5.59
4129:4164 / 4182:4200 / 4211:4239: 0.7 angstroms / 5.61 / 6.11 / 5.89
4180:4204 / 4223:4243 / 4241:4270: -0.6 angstroms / 5.55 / 6.19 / 5.97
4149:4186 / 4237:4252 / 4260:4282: -0.7 angstroms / 5.25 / 6.11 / 5.89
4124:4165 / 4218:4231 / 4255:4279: -0.1 angstroms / 5.62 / 6.2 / 6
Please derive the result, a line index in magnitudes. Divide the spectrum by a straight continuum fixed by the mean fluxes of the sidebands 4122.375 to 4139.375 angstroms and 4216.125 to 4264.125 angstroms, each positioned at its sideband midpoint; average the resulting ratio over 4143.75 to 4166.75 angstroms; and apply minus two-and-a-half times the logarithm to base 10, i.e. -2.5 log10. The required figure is 0.05 mag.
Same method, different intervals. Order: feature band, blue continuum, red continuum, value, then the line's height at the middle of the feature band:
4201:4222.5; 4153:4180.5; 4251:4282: -0.08 mag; 5.65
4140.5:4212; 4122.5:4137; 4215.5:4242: 0.08 mag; 5.92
